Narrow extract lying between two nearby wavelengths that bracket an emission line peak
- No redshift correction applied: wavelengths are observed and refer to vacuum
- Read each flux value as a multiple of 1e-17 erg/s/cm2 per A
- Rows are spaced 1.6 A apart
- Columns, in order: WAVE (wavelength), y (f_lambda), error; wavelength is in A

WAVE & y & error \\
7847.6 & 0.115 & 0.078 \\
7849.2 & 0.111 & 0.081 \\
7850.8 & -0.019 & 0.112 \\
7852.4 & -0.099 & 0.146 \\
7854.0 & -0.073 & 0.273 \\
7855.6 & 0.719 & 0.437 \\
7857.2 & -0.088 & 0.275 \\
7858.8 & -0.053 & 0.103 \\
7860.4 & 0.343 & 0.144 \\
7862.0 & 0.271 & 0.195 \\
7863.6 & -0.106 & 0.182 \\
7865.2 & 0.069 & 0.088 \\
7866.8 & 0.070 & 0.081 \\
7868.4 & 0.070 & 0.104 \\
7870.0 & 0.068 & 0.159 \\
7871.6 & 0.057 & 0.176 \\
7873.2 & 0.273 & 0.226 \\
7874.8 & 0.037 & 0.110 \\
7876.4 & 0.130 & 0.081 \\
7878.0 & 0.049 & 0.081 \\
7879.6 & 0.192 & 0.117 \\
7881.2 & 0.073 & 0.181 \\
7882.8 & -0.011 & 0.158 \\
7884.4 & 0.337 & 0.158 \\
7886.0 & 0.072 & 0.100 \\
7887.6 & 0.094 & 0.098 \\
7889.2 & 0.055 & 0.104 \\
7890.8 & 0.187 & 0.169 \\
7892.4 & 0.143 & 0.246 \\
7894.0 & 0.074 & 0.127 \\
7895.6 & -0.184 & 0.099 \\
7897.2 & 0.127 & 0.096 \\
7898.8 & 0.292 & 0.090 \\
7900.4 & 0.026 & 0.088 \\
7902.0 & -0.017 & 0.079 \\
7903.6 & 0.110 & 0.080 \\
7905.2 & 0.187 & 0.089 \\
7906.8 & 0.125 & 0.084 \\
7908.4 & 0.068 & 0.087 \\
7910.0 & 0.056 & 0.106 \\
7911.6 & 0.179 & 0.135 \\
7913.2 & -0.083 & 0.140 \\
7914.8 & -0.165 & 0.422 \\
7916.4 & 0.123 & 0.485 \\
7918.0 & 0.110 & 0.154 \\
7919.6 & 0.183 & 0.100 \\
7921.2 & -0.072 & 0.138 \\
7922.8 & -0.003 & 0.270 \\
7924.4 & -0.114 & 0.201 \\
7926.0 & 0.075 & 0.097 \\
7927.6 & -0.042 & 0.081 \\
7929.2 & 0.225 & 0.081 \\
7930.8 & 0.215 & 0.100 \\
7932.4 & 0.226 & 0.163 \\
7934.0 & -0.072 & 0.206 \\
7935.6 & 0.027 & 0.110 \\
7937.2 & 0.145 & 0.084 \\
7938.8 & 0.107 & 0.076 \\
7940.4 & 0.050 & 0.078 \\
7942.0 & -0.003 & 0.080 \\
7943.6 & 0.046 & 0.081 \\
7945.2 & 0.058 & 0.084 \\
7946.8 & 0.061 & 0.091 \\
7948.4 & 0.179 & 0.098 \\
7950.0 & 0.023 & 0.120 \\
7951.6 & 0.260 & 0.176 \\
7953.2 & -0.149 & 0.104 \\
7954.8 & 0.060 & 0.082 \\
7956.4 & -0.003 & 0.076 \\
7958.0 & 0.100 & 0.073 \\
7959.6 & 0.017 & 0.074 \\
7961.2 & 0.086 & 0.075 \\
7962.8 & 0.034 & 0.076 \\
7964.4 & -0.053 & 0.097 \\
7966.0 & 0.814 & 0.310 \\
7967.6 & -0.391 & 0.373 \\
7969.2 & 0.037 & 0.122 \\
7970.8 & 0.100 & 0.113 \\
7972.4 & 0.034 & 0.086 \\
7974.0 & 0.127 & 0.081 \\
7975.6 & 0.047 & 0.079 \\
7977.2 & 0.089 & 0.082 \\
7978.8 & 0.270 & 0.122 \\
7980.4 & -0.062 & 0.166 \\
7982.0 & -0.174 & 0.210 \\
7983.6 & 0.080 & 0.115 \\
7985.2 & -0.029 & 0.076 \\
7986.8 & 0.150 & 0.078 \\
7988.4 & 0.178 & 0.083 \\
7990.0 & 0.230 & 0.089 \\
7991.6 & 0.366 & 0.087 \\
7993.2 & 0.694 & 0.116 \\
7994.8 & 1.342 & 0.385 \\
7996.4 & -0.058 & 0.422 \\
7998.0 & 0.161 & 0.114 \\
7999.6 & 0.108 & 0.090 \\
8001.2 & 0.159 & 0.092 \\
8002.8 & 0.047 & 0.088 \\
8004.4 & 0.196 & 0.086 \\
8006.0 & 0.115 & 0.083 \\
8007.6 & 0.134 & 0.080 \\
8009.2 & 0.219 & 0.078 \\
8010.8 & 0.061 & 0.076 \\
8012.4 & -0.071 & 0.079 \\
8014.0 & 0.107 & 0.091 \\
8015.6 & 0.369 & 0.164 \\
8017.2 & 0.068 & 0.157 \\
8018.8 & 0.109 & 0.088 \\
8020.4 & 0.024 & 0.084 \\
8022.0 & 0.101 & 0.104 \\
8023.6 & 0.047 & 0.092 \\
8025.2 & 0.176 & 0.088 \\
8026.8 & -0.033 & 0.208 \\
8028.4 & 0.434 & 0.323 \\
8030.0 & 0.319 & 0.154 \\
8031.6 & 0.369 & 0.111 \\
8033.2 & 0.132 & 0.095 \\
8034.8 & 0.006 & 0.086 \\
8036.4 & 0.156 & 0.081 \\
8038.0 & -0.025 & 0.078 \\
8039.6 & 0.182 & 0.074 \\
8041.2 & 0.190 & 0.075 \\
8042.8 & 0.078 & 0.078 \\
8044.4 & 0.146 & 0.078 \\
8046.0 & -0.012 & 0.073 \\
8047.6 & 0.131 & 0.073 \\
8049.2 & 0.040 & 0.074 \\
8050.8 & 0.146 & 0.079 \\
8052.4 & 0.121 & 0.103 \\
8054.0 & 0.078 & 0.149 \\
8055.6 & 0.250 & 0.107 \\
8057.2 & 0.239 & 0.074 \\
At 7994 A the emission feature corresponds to H-beta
